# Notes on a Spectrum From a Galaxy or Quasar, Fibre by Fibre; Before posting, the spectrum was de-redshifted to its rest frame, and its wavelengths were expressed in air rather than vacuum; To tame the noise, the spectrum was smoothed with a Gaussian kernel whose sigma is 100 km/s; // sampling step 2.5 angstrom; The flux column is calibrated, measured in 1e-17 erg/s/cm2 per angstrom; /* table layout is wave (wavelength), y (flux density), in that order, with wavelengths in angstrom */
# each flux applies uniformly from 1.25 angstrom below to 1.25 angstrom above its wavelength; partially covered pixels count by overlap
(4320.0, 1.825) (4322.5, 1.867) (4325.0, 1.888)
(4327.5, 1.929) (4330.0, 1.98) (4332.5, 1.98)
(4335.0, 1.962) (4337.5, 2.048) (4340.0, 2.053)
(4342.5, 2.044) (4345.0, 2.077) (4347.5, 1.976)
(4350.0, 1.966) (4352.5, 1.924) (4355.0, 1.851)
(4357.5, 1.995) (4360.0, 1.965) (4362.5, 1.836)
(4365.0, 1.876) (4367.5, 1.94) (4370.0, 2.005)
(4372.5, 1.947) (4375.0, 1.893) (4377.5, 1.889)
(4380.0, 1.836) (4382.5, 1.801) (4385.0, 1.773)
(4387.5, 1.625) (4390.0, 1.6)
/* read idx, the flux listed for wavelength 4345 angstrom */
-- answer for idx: 2.077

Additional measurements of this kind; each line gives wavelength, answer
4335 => 1.962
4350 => 1.966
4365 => 1.876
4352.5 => 1.924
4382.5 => 1.801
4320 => 1.825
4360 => 1.965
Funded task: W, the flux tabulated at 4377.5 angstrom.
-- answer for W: 1.889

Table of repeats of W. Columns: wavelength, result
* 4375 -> 1.893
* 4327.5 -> 1.929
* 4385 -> 1.773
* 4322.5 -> 1.867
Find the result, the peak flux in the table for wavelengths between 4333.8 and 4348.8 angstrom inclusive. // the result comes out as 2.077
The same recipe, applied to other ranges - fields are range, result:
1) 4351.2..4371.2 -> 2.005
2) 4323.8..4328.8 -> 1.929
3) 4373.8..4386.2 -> 1.893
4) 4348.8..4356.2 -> 1.966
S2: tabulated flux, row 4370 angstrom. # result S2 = 2.005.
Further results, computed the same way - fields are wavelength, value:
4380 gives 1.836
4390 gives 1.6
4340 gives 2.053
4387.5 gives 1.625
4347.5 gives 1.976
